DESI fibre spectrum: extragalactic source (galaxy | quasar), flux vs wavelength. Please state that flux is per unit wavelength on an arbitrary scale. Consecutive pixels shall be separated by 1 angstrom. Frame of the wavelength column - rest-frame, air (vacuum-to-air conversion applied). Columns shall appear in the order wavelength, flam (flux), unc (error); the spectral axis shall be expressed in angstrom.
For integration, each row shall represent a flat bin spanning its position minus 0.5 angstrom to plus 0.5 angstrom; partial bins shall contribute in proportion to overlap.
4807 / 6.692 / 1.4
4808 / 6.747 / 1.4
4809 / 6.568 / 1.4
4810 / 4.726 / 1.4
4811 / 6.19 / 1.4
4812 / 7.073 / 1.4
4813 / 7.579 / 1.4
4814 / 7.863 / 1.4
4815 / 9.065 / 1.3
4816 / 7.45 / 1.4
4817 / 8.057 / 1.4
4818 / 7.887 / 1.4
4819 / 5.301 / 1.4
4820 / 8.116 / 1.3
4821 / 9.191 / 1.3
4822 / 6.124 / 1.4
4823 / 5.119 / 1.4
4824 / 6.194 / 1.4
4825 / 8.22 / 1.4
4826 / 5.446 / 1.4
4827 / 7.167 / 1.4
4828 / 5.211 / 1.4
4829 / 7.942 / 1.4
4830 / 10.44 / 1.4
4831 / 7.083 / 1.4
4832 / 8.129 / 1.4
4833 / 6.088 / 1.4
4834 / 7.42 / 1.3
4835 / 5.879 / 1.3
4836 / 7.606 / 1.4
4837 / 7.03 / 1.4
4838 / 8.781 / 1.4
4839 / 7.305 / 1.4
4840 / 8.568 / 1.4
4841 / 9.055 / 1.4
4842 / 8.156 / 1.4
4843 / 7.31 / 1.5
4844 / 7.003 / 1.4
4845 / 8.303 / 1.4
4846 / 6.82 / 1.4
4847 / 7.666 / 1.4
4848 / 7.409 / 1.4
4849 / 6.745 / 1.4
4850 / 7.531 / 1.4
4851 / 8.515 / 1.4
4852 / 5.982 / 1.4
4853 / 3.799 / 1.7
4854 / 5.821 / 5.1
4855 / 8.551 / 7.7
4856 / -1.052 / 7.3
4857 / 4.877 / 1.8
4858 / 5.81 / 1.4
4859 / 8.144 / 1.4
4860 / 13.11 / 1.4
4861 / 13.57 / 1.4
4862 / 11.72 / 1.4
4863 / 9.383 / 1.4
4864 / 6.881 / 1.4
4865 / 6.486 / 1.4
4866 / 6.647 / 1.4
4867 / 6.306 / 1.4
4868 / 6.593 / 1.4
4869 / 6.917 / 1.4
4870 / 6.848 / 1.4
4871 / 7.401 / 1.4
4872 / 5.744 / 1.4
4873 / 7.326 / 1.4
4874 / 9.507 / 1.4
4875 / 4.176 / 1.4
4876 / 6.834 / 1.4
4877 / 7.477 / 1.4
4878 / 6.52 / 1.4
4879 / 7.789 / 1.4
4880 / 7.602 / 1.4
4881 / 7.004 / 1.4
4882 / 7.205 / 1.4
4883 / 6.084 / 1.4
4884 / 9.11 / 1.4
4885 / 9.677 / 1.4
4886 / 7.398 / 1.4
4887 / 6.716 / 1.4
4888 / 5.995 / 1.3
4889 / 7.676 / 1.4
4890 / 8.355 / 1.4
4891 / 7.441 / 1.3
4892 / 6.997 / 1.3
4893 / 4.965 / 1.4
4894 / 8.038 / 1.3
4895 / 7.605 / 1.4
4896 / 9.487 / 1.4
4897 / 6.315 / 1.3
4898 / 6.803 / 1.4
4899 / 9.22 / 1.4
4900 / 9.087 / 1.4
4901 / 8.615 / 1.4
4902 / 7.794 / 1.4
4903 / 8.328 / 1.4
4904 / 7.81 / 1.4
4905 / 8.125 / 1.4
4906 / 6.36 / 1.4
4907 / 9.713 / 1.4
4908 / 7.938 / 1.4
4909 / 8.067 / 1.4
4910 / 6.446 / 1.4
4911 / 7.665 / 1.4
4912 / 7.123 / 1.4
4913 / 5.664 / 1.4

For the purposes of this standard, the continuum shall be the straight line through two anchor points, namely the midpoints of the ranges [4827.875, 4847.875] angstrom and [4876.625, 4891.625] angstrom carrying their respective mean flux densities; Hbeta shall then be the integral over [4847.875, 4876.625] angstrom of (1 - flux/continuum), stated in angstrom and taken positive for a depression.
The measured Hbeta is 1.5 angstrom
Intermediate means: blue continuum 7.63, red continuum 7.47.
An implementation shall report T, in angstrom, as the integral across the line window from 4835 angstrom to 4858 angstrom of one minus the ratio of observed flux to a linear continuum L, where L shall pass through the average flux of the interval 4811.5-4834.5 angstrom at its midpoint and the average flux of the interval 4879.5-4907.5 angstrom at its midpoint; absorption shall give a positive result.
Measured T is 1.8 angstrom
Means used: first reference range 7.31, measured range 6.85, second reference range 7.7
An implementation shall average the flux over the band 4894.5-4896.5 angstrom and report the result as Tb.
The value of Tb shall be 8.55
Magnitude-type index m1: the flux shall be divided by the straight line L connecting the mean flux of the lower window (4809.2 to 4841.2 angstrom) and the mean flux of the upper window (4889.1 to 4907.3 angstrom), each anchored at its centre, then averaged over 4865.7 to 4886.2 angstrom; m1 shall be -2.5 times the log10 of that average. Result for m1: 0.073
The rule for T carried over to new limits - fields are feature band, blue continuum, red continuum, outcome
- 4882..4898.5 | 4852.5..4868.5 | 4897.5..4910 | 0.9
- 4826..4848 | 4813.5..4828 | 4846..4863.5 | -0.6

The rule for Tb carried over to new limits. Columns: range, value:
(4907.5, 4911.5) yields 7.53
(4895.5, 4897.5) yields 7.9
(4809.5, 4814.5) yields 6.69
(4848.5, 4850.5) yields 7.14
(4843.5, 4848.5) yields 7.44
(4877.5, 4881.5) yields 7.23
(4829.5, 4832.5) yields 8.55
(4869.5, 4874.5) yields 7.37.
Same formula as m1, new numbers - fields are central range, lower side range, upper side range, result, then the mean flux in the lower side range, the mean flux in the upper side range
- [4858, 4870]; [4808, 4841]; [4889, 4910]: -0.13 mag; 7.23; 7.82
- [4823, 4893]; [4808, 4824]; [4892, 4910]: 0.02 mag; 7.05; 7.83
